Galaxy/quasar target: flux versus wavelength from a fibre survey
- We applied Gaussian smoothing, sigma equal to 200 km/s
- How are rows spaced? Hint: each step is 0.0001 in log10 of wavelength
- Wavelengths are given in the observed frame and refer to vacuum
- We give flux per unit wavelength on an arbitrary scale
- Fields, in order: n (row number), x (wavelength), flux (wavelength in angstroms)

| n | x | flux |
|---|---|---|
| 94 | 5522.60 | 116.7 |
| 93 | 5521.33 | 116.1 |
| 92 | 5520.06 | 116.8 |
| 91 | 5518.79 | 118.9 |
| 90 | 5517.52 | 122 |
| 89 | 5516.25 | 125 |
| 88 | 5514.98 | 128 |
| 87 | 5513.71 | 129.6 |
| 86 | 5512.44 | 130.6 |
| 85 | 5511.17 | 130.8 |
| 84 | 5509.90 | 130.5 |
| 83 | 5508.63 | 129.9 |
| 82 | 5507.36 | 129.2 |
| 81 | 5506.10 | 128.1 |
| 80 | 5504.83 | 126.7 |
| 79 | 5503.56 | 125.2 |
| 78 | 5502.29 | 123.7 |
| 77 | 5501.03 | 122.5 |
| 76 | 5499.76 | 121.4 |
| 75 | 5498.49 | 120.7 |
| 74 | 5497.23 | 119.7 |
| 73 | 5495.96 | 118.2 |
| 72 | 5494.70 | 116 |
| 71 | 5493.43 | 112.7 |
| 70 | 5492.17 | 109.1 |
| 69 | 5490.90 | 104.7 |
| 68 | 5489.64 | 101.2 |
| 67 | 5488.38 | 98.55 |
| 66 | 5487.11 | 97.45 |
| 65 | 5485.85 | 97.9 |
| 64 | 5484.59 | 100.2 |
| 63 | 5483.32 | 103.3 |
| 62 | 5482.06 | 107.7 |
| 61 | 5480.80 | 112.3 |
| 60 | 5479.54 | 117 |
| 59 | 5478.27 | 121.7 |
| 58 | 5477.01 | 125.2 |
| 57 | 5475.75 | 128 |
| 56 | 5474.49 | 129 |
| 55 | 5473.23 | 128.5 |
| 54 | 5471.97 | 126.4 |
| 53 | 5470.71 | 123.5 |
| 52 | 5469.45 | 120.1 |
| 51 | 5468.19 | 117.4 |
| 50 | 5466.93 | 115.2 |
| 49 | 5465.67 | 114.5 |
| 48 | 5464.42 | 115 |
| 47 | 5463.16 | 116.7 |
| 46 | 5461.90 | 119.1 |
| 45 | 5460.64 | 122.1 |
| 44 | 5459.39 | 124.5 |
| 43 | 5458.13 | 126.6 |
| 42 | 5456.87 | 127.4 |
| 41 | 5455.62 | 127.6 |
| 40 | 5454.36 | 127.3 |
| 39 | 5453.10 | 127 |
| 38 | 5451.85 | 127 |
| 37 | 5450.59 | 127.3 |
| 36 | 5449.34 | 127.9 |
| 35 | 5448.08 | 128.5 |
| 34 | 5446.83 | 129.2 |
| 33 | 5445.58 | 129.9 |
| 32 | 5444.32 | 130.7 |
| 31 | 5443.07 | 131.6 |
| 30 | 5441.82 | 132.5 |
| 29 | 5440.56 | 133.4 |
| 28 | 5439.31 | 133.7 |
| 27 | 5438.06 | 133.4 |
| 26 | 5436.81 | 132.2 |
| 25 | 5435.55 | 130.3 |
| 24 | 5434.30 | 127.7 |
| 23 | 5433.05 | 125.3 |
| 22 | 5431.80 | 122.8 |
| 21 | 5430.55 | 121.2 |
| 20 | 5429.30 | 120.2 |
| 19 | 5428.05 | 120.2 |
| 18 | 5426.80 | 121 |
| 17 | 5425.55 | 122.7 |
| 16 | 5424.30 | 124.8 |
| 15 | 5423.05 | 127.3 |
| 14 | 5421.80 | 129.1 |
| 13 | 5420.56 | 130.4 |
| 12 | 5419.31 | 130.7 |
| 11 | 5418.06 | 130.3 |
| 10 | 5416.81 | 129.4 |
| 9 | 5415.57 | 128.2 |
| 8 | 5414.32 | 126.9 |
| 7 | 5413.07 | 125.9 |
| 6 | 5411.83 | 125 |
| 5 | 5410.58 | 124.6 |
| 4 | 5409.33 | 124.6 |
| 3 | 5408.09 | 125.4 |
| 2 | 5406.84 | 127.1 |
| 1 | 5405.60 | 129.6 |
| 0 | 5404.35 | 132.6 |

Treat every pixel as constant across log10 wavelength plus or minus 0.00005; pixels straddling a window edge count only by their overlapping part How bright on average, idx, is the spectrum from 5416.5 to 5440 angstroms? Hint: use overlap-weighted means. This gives 127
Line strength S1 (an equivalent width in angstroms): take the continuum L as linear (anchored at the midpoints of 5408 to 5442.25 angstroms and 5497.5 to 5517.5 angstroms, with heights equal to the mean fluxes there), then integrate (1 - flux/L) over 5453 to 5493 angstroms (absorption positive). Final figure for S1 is 3.3 angstroms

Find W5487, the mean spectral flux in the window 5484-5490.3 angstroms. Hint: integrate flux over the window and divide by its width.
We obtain 99.2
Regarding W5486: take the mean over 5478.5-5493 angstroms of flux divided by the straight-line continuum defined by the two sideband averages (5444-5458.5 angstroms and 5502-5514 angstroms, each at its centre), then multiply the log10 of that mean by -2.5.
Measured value 0.22 mag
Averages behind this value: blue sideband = 128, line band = 105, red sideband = 128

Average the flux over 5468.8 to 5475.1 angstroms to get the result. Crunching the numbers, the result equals 125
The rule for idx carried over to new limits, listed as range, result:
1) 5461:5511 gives 117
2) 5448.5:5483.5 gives 122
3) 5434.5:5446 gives 132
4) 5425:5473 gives 125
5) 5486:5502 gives 112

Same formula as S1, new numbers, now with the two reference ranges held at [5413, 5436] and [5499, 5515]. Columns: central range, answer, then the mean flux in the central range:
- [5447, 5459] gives -0.1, 127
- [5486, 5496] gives 1.6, 106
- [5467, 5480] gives 0.3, 123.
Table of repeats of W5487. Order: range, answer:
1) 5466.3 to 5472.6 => 120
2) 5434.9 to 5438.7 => 132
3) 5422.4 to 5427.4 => 124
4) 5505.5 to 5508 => 129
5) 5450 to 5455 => 127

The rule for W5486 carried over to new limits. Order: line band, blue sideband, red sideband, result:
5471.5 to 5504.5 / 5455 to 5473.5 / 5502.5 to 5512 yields 0.09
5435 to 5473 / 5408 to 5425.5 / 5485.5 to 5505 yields -0.05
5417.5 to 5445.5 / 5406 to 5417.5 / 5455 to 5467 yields -0.03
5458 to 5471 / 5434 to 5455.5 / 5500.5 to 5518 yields 0.09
